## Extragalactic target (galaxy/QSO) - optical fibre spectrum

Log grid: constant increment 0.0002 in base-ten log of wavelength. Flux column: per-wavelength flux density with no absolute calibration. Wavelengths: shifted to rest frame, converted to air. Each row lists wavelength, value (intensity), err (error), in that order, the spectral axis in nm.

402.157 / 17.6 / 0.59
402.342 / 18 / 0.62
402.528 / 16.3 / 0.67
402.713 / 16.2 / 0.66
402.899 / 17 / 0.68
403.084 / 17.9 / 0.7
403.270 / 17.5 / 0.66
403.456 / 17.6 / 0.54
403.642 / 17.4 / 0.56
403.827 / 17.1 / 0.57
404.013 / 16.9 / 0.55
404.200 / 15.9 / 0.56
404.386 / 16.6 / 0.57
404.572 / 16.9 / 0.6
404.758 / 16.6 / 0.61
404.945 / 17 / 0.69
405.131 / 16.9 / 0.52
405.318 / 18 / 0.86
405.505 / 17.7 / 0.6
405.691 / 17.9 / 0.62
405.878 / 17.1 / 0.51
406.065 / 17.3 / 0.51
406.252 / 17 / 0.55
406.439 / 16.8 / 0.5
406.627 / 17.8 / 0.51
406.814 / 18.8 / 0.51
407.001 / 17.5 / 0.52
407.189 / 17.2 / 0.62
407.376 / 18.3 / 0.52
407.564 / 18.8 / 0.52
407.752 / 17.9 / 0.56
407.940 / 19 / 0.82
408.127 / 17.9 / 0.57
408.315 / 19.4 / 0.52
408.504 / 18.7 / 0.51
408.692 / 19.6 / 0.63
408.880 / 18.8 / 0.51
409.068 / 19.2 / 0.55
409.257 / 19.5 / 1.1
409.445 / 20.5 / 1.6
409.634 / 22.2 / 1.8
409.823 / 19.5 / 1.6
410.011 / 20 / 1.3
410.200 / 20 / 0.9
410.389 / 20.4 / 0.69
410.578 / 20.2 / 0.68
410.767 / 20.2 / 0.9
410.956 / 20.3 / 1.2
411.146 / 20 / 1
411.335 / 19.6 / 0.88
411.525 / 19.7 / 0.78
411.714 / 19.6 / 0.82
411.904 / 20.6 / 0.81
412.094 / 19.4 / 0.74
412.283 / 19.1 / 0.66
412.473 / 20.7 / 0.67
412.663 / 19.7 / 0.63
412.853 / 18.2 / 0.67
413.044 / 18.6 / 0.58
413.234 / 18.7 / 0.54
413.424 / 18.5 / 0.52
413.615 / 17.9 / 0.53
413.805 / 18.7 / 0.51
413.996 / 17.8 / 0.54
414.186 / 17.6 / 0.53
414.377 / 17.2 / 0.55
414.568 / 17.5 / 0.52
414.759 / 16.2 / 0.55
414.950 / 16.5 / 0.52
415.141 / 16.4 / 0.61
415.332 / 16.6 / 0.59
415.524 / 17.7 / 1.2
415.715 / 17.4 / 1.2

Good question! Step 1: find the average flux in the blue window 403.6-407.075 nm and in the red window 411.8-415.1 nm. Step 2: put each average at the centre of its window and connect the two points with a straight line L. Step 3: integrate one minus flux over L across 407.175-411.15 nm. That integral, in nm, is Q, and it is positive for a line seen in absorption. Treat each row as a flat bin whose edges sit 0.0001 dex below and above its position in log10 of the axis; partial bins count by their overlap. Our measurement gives -0.38 nm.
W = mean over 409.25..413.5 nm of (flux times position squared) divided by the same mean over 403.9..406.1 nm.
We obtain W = 1.20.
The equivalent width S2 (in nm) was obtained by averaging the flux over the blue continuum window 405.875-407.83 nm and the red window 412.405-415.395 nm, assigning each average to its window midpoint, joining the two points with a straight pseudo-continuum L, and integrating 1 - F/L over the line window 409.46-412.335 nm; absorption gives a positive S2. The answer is -0.36 nm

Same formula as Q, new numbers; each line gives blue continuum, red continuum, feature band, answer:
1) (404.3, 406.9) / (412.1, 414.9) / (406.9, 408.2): -0.04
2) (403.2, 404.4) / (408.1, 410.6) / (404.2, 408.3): 0.15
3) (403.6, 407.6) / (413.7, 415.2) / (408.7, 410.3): -0.24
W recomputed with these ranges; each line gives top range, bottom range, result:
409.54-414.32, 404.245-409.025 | 1.12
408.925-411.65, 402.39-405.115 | 1.22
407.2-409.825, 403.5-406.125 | 1.14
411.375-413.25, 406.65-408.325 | 1.09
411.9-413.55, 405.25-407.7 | 1.12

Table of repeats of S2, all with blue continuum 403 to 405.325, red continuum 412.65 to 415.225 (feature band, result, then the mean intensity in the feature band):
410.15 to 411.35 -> -0.18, 20.1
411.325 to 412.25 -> -0.11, 19.8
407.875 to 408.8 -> -0.08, 18.9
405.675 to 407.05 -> -0.02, 17.5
